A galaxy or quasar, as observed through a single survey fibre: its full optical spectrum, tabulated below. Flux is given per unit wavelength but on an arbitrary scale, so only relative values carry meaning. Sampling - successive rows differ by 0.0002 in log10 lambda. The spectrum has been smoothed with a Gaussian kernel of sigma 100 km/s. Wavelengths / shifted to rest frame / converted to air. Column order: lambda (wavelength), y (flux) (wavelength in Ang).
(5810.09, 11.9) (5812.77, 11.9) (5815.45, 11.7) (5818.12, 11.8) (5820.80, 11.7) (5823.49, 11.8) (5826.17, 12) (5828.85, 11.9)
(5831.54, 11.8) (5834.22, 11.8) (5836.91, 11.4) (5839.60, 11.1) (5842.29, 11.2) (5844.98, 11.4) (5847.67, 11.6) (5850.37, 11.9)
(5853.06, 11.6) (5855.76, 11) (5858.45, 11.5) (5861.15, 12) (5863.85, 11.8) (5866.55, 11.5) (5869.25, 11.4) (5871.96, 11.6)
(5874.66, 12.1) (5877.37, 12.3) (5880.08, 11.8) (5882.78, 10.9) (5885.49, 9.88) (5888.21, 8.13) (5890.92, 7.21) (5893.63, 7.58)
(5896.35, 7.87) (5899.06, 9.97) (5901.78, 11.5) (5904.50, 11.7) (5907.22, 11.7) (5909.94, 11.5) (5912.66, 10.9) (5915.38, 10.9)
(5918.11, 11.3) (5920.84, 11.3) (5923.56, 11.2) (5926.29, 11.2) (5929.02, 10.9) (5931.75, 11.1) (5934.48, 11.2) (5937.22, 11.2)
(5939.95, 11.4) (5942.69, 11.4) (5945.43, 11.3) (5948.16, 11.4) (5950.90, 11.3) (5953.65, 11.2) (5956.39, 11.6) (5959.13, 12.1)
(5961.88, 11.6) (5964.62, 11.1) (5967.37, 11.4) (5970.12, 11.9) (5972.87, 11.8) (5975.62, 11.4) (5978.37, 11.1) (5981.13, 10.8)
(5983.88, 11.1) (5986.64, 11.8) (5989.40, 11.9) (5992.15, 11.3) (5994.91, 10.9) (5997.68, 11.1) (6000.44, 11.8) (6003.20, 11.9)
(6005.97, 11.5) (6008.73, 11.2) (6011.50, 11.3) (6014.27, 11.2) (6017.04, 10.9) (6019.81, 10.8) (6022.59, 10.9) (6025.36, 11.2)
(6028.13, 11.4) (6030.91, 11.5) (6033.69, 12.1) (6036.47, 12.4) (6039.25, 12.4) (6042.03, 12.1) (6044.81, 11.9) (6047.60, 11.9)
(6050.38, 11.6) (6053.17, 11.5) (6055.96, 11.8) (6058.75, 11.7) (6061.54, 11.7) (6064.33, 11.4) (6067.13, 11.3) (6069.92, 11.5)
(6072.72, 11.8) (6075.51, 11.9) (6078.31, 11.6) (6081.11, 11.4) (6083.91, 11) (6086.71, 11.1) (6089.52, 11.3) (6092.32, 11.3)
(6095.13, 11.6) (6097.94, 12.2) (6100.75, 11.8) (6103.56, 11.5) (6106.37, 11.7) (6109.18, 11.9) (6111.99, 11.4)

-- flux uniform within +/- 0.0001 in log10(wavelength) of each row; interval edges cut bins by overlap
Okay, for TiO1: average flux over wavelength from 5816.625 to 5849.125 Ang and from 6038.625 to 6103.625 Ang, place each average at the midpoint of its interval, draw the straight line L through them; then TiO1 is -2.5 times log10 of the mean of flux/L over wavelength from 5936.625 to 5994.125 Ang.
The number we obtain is 0.02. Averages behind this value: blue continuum 11.6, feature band 11.4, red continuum 11.6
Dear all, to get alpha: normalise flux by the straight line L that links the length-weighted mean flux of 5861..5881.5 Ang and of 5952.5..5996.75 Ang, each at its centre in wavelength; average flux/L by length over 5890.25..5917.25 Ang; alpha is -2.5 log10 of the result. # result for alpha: 0.15 mag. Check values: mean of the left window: 11.8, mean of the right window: 11.4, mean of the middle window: 10.2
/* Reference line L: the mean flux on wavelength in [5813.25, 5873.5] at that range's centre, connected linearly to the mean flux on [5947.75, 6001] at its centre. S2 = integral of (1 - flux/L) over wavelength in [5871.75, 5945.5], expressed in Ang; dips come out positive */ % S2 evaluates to 5.06 Ang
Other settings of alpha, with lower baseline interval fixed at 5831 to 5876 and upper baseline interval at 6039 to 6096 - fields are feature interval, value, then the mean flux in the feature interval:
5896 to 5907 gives 0.09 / 10.6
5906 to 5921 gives 0.03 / 11.3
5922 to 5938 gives 0.04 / 11.1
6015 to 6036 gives 0.03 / 11.3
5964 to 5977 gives 0.00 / 11.5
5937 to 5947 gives 0.02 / 11.3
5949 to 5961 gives 0.00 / 11.5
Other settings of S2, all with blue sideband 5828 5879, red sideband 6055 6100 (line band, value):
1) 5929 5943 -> 0.5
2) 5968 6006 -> 0.4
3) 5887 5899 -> 3.8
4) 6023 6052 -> -0.7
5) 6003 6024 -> 0.7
